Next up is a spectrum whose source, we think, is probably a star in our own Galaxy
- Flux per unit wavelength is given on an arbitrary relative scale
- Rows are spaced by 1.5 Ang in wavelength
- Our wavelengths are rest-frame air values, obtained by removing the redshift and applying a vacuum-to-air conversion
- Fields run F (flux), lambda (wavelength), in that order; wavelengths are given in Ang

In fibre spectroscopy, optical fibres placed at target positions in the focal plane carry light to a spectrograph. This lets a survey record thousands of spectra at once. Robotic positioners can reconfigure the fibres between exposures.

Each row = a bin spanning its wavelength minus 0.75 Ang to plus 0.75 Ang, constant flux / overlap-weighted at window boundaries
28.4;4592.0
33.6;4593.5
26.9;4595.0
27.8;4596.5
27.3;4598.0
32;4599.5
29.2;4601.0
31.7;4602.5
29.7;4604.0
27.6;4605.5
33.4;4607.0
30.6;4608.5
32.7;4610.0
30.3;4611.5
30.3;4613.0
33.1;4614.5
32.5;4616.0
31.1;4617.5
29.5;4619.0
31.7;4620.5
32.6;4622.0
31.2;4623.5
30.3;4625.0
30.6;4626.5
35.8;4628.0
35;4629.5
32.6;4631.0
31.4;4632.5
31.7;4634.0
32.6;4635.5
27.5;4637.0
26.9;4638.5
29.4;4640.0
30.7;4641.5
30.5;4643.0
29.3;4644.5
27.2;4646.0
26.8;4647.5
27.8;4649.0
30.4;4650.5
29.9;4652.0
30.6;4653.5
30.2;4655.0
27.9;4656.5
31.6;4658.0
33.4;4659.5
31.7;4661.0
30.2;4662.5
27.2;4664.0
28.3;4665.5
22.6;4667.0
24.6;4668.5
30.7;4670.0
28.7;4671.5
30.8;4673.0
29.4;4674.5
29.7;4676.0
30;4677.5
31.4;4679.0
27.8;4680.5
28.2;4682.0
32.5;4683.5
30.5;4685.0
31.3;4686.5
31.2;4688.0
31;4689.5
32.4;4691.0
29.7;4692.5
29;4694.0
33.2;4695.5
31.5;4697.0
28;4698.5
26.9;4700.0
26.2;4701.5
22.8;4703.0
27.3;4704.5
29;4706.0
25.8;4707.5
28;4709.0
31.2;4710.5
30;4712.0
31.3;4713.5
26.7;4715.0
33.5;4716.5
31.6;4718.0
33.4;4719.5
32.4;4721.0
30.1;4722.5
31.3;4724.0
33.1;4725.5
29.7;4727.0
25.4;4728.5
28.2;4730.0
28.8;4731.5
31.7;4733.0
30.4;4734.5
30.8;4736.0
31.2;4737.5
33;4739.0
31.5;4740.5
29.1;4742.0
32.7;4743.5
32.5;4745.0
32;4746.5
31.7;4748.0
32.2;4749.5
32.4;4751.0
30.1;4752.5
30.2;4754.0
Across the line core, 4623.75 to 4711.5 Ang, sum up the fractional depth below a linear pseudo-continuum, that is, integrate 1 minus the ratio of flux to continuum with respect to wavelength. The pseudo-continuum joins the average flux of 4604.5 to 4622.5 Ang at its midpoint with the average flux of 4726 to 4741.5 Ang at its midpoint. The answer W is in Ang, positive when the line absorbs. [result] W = 3.11 Ang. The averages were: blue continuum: 31.2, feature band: 29.6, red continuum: 30.1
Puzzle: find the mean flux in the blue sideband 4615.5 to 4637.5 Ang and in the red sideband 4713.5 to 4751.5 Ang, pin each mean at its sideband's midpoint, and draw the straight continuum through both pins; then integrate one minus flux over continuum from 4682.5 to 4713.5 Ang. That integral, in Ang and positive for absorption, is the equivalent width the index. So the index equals 1.8 Ang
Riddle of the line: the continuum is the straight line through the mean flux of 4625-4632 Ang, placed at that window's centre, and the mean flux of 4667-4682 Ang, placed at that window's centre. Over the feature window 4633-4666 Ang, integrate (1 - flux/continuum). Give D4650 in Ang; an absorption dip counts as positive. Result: 1.6 Ang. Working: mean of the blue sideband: 33.1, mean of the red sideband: 28.9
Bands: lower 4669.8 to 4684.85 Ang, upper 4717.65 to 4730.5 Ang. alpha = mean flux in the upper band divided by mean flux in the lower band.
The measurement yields 1.0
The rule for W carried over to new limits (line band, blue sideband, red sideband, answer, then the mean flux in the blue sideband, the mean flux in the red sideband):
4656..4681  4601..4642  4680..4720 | 0.9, 31.2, 29.6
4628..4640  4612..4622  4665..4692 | -0.1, 31.4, 29.5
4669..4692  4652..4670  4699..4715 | -1.4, 29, 27.8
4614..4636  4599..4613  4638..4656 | -1.5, 30.8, 29.2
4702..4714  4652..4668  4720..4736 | 0.8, 29.3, 30.2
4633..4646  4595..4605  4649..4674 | -0.2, 29.4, 29.3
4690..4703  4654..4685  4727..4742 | 0.2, 29.4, 30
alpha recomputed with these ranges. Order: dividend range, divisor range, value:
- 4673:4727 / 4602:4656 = 0.98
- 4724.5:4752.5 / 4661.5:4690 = 1.06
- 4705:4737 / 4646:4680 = 1.03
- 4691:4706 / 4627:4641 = 0.91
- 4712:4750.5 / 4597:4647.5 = 1.01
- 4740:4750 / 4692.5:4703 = 1.10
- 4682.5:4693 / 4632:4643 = 1.04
